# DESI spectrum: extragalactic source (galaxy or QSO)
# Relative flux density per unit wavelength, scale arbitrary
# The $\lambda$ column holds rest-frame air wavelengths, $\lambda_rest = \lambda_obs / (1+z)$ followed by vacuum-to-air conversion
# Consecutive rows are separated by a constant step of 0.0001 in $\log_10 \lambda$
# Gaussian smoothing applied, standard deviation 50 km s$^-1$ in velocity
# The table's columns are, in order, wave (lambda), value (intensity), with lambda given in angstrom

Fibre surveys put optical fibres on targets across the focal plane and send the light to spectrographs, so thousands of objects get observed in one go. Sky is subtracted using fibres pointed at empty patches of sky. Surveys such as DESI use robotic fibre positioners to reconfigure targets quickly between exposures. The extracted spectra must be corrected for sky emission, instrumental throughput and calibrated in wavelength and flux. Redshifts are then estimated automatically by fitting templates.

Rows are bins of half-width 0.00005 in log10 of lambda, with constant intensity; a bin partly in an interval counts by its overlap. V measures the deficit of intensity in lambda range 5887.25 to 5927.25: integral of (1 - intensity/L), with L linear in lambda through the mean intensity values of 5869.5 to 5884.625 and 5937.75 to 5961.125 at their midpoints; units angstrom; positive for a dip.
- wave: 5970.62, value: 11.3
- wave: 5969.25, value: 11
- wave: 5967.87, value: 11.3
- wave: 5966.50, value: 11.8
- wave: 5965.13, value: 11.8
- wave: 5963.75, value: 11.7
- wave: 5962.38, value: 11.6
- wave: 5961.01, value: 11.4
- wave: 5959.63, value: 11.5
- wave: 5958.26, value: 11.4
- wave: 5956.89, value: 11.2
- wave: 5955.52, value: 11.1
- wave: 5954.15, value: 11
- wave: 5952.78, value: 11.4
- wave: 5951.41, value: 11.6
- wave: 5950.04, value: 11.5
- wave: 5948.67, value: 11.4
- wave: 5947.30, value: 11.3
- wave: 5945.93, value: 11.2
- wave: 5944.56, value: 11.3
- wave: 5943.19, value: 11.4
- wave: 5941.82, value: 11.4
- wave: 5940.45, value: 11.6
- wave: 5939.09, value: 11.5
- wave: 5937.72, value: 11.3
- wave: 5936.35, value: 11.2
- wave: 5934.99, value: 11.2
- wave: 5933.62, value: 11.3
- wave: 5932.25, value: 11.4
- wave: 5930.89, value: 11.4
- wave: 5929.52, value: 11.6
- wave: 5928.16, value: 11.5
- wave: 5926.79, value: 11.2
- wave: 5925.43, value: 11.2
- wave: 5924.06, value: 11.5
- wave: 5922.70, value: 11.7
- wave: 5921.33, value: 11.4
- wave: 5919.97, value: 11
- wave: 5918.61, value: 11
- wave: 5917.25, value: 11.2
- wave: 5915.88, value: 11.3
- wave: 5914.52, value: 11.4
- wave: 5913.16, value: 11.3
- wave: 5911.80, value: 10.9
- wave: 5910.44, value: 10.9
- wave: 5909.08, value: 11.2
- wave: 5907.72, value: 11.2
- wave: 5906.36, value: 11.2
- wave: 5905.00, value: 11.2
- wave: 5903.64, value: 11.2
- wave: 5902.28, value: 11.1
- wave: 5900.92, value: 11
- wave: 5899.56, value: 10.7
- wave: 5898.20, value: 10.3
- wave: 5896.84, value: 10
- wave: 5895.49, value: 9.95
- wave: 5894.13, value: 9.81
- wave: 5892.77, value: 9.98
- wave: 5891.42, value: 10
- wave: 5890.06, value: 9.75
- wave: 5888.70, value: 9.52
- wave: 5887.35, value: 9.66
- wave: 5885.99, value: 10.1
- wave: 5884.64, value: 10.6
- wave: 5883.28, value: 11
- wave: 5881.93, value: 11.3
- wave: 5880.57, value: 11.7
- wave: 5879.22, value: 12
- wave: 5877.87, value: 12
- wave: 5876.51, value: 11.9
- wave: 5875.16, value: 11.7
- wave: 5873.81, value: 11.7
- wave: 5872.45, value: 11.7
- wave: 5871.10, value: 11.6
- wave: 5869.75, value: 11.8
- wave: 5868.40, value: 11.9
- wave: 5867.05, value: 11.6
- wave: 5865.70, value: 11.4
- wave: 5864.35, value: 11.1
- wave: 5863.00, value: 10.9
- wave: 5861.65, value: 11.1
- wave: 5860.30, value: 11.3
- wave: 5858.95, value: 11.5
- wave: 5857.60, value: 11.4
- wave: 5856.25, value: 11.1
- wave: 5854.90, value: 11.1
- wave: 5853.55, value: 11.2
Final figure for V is 2.4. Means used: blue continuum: 11.6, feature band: 10.8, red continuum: 11.4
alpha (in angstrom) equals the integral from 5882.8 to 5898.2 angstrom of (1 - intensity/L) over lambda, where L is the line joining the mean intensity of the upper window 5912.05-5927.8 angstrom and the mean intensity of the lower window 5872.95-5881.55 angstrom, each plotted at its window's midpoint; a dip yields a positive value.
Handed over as 2.13 angstrom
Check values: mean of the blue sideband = 11.8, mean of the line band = 10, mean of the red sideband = 11.3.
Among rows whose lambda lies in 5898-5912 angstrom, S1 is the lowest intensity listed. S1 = 10.3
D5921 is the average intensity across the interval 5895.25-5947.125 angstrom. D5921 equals 11.2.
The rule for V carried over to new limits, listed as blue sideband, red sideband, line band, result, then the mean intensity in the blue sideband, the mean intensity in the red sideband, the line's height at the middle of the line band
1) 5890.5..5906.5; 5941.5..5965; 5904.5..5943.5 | -1.4 angstrom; 10.5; 11.4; 10.9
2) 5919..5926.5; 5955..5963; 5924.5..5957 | 0.0 angstrom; 11.3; 11.4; 11.4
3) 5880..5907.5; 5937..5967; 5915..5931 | -0.5 angstrom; 10.5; 11.4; 11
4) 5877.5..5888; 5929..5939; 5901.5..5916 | 0.0 angstrom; 11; 11.3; 11.2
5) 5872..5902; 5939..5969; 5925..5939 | -0.2 angstrom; 10.7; 11.4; 11.2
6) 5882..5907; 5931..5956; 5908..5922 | -0.5 angstrom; 10.4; 11.3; 10.8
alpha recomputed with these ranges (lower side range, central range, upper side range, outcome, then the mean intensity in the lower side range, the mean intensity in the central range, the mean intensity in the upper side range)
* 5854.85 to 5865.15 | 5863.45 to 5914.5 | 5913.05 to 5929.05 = 1.2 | 11.2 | 11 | 11.3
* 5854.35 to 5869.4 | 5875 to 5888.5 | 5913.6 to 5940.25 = 0.2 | 11.3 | 11.1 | 11.3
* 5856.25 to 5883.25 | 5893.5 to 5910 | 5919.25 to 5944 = 1.0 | 11.5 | 10.7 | 11.4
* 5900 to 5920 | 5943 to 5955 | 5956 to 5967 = 0.1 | 11.1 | 11.3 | 11.5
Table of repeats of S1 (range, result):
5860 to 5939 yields 9.52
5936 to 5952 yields 11.2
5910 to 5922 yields 10.9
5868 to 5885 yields 10.6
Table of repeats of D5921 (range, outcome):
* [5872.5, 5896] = 10.8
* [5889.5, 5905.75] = 10.4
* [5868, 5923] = 11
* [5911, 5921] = 11.2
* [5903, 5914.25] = 11.2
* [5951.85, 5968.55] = 11.4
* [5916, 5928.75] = 11.3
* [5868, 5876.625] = 11.7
